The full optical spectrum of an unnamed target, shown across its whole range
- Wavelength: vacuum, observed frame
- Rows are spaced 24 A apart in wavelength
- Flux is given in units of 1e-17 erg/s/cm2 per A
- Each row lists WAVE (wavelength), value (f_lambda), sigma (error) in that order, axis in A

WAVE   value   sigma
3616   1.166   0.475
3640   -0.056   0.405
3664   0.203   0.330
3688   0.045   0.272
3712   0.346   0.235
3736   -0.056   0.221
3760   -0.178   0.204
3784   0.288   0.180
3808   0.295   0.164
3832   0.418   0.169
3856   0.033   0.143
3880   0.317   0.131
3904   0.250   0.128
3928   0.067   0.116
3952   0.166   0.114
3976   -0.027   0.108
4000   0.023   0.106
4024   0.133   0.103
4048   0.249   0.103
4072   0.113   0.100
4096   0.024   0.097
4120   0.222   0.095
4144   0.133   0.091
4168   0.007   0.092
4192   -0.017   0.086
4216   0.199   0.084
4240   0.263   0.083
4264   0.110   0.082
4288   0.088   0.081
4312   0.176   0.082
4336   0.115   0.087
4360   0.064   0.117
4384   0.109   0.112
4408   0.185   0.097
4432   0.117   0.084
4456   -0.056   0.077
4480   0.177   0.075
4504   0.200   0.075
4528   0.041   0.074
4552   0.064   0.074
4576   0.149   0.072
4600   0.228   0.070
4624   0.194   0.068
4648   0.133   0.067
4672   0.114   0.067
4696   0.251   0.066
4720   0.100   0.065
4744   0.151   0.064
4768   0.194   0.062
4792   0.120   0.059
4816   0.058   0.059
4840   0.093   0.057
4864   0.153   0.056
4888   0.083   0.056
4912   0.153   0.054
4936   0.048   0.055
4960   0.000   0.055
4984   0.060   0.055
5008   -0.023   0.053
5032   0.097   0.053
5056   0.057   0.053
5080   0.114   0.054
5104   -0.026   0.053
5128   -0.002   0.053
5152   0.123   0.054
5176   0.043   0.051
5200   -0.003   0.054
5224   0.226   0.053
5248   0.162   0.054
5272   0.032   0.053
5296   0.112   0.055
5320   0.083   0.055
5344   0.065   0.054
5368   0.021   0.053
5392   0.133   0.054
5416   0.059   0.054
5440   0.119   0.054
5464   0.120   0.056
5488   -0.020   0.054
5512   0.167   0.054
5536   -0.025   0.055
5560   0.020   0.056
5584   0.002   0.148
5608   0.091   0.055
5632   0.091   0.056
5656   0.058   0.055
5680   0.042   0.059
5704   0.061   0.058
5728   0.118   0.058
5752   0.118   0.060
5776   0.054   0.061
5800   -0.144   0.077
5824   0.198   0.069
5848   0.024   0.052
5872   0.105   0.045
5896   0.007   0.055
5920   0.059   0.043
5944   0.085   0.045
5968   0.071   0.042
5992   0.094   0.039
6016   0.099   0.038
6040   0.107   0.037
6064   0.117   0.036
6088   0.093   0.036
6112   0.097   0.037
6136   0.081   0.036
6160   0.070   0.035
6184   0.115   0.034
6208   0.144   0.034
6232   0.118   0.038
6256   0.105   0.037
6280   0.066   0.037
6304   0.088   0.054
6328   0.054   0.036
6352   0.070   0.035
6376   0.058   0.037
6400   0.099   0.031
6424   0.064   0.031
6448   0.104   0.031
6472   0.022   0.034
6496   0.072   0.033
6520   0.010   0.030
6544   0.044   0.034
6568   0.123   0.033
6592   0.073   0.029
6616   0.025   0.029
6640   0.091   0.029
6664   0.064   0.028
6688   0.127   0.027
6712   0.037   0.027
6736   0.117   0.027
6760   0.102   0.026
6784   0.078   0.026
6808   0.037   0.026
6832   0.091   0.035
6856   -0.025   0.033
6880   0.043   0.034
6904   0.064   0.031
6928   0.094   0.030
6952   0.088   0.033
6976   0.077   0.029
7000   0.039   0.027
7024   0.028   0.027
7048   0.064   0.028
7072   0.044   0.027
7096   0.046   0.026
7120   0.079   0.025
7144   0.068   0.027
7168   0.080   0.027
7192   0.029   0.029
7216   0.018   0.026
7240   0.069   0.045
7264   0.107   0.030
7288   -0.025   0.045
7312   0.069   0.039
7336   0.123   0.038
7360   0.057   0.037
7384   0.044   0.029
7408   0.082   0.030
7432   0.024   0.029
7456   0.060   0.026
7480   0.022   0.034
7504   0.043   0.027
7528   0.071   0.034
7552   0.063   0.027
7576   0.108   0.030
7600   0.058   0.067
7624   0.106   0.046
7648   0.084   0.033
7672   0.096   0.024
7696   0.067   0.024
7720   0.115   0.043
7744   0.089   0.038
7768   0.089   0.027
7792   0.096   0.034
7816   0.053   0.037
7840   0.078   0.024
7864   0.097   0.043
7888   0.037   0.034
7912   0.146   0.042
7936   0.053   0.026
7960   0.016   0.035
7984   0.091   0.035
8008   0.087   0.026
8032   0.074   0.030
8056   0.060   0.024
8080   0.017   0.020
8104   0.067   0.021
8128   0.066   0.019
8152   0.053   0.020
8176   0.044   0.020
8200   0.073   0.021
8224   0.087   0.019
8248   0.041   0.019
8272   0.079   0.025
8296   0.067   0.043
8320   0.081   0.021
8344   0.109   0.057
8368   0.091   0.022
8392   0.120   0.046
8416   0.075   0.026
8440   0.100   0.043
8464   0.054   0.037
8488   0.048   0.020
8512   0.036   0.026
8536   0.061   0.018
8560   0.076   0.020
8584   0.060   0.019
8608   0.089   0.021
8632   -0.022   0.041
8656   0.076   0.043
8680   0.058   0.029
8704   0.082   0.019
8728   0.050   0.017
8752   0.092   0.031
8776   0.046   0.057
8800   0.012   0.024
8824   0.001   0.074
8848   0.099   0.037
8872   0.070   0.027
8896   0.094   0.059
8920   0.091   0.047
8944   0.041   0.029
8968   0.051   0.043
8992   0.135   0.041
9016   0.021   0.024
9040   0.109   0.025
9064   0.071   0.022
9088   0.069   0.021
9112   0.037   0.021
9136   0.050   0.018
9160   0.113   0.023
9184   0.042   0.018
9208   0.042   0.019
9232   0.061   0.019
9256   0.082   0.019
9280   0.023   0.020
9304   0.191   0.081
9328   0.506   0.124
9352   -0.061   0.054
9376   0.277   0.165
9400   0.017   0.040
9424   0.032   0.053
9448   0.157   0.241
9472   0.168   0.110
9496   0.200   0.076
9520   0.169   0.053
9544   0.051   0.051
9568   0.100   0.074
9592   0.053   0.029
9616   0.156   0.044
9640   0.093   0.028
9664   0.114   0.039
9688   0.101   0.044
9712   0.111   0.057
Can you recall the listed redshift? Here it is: 1.502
